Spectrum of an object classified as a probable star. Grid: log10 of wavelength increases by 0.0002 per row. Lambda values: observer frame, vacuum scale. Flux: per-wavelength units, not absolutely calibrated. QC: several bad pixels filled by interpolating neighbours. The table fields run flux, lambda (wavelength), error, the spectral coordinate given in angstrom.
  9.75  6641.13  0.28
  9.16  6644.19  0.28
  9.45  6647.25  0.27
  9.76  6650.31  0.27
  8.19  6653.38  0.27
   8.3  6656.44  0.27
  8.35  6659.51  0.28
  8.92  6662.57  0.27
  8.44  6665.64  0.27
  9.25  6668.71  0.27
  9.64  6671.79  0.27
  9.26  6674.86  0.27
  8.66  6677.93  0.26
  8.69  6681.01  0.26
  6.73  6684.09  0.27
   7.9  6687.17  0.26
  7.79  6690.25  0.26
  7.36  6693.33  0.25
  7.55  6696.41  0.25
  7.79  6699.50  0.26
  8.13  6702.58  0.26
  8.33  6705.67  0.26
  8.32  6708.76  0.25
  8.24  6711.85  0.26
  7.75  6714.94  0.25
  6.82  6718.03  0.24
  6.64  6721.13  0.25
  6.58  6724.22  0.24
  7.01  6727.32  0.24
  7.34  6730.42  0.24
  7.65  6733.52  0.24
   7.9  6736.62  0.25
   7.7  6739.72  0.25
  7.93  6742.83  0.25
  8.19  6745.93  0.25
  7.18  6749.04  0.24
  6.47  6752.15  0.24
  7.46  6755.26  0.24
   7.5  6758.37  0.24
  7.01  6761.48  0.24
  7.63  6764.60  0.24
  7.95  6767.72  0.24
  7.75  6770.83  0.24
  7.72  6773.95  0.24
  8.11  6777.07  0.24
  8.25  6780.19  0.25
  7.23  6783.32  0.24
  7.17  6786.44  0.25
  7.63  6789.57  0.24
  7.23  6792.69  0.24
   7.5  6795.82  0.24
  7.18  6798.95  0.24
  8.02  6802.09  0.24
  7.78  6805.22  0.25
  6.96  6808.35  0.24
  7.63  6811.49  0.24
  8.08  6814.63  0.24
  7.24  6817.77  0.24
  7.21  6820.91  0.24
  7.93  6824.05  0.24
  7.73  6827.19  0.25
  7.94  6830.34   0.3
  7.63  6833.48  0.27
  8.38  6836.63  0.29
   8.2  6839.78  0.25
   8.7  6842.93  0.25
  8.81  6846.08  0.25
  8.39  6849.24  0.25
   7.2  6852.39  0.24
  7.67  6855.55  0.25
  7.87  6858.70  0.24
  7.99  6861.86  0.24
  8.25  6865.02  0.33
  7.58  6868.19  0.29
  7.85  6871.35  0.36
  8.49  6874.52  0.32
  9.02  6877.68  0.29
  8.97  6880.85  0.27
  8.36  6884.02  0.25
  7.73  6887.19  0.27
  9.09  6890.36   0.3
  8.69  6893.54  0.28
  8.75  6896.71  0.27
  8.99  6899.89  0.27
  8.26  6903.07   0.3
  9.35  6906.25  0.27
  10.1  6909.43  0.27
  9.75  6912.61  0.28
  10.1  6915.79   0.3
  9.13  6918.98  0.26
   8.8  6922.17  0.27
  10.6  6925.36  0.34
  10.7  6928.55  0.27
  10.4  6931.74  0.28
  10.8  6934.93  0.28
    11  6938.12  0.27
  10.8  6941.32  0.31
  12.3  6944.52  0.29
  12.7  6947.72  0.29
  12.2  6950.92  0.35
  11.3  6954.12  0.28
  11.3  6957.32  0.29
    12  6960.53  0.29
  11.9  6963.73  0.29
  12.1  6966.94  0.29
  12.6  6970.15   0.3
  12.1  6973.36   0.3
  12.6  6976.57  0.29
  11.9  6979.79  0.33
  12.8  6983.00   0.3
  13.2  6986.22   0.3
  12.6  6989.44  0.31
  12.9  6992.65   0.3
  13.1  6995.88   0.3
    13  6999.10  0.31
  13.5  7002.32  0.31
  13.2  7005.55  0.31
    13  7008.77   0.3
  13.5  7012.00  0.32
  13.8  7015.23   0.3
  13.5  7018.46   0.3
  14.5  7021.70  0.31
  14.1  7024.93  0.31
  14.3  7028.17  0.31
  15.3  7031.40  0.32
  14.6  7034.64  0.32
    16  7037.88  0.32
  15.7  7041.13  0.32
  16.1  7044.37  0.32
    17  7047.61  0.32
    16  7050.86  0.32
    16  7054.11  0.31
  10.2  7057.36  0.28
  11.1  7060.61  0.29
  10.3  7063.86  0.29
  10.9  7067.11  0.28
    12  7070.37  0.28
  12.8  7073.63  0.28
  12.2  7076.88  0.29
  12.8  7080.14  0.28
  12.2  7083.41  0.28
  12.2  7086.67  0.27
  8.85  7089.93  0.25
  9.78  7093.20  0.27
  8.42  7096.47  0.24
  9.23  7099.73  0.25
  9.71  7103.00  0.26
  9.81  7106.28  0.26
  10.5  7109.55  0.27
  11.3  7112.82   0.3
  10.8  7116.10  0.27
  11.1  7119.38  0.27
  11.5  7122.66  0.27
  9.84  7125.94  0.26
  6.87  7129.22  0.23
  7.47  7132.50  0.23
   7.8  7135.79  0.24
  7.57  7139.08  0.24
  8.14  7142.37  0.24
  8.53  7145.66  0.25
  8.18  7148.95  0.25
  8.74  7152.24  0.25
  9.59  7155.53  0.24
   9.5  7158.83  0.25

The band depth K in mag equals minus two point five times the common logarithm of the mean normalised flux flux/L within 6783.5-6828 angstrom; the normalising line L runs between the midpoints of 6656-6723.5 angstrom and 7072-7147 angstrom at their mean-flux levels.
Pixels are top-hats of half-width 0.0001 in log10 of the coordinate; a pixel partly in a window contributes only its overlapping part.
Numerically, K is 0.15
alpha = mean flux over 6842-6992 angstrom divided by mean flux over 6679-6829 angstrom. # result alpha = 1.33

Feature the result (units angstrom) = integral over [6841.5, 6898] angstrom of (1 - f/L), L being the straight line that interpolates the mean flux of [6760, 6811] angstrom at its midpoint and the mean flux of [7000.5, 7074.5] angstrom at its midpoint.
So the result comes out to 7.91 angstrom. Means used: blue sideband 7.57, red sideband 13.8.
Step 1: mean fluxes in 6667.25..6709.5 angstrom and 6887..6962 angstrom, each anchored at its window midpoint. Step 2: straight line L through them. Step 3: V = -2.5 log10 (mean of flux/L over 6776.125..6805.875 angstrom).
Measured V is 0.20 mag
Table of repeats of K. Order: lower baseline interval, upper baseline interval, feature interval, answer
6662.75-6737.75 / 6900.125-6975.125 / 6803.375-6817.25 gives 0.22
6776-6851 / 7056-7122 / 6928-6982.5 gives -0.25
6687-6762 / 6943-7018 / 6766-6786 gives 0.10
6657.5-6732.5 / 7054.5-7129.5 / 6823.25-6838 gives 0.13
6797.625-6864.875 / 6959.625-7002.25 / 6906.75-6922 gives 0.09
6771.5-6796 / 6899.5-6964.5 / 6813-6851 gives 0.08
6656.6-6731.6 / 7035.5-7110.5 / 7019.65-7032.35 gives -0.23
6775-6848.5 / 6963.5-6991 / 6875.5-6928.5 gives 0.13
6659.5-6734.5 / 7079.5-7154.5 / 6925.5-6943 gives -0.21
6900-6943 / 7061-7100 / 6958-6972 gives -0.18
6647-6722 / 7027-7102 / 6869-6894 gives 0.24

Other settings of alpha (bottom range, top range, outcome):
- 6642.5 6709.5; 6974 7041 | 1.61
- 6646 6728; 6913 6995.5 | 1.42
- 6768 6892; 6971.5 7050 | 1.75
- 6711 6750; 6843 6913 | 1.14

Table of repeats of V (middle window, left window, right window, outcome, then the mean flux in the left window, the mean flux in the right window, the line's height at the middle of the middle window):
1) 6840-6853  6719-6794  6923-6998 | 0.13 mag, 7.46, 11.9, 9.42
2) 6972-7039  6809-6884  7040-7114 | -0.25 mag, 8.03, 11.9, 10.7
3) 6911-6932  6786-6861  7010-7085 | 0.05 mag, 7.77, 13.7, 10.4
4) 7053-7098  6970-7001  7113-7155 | -0.09 mag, 12.7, 8.98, 10.4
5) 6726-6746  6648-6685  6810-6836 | 0.09 mag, 8.73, 7.7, 8.27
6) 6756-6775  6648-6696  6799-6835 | 0.05 mag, 8.48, 7.63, 7.93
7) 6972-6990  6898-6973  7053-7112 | -0.16 mag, 10.8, 11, 10.8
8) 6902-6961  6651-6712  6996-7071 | 0.16 mag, 8.31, 13.8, 12.2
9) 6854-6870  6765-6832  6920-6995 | 0.18 mag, 7.63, 11.7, 9.26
